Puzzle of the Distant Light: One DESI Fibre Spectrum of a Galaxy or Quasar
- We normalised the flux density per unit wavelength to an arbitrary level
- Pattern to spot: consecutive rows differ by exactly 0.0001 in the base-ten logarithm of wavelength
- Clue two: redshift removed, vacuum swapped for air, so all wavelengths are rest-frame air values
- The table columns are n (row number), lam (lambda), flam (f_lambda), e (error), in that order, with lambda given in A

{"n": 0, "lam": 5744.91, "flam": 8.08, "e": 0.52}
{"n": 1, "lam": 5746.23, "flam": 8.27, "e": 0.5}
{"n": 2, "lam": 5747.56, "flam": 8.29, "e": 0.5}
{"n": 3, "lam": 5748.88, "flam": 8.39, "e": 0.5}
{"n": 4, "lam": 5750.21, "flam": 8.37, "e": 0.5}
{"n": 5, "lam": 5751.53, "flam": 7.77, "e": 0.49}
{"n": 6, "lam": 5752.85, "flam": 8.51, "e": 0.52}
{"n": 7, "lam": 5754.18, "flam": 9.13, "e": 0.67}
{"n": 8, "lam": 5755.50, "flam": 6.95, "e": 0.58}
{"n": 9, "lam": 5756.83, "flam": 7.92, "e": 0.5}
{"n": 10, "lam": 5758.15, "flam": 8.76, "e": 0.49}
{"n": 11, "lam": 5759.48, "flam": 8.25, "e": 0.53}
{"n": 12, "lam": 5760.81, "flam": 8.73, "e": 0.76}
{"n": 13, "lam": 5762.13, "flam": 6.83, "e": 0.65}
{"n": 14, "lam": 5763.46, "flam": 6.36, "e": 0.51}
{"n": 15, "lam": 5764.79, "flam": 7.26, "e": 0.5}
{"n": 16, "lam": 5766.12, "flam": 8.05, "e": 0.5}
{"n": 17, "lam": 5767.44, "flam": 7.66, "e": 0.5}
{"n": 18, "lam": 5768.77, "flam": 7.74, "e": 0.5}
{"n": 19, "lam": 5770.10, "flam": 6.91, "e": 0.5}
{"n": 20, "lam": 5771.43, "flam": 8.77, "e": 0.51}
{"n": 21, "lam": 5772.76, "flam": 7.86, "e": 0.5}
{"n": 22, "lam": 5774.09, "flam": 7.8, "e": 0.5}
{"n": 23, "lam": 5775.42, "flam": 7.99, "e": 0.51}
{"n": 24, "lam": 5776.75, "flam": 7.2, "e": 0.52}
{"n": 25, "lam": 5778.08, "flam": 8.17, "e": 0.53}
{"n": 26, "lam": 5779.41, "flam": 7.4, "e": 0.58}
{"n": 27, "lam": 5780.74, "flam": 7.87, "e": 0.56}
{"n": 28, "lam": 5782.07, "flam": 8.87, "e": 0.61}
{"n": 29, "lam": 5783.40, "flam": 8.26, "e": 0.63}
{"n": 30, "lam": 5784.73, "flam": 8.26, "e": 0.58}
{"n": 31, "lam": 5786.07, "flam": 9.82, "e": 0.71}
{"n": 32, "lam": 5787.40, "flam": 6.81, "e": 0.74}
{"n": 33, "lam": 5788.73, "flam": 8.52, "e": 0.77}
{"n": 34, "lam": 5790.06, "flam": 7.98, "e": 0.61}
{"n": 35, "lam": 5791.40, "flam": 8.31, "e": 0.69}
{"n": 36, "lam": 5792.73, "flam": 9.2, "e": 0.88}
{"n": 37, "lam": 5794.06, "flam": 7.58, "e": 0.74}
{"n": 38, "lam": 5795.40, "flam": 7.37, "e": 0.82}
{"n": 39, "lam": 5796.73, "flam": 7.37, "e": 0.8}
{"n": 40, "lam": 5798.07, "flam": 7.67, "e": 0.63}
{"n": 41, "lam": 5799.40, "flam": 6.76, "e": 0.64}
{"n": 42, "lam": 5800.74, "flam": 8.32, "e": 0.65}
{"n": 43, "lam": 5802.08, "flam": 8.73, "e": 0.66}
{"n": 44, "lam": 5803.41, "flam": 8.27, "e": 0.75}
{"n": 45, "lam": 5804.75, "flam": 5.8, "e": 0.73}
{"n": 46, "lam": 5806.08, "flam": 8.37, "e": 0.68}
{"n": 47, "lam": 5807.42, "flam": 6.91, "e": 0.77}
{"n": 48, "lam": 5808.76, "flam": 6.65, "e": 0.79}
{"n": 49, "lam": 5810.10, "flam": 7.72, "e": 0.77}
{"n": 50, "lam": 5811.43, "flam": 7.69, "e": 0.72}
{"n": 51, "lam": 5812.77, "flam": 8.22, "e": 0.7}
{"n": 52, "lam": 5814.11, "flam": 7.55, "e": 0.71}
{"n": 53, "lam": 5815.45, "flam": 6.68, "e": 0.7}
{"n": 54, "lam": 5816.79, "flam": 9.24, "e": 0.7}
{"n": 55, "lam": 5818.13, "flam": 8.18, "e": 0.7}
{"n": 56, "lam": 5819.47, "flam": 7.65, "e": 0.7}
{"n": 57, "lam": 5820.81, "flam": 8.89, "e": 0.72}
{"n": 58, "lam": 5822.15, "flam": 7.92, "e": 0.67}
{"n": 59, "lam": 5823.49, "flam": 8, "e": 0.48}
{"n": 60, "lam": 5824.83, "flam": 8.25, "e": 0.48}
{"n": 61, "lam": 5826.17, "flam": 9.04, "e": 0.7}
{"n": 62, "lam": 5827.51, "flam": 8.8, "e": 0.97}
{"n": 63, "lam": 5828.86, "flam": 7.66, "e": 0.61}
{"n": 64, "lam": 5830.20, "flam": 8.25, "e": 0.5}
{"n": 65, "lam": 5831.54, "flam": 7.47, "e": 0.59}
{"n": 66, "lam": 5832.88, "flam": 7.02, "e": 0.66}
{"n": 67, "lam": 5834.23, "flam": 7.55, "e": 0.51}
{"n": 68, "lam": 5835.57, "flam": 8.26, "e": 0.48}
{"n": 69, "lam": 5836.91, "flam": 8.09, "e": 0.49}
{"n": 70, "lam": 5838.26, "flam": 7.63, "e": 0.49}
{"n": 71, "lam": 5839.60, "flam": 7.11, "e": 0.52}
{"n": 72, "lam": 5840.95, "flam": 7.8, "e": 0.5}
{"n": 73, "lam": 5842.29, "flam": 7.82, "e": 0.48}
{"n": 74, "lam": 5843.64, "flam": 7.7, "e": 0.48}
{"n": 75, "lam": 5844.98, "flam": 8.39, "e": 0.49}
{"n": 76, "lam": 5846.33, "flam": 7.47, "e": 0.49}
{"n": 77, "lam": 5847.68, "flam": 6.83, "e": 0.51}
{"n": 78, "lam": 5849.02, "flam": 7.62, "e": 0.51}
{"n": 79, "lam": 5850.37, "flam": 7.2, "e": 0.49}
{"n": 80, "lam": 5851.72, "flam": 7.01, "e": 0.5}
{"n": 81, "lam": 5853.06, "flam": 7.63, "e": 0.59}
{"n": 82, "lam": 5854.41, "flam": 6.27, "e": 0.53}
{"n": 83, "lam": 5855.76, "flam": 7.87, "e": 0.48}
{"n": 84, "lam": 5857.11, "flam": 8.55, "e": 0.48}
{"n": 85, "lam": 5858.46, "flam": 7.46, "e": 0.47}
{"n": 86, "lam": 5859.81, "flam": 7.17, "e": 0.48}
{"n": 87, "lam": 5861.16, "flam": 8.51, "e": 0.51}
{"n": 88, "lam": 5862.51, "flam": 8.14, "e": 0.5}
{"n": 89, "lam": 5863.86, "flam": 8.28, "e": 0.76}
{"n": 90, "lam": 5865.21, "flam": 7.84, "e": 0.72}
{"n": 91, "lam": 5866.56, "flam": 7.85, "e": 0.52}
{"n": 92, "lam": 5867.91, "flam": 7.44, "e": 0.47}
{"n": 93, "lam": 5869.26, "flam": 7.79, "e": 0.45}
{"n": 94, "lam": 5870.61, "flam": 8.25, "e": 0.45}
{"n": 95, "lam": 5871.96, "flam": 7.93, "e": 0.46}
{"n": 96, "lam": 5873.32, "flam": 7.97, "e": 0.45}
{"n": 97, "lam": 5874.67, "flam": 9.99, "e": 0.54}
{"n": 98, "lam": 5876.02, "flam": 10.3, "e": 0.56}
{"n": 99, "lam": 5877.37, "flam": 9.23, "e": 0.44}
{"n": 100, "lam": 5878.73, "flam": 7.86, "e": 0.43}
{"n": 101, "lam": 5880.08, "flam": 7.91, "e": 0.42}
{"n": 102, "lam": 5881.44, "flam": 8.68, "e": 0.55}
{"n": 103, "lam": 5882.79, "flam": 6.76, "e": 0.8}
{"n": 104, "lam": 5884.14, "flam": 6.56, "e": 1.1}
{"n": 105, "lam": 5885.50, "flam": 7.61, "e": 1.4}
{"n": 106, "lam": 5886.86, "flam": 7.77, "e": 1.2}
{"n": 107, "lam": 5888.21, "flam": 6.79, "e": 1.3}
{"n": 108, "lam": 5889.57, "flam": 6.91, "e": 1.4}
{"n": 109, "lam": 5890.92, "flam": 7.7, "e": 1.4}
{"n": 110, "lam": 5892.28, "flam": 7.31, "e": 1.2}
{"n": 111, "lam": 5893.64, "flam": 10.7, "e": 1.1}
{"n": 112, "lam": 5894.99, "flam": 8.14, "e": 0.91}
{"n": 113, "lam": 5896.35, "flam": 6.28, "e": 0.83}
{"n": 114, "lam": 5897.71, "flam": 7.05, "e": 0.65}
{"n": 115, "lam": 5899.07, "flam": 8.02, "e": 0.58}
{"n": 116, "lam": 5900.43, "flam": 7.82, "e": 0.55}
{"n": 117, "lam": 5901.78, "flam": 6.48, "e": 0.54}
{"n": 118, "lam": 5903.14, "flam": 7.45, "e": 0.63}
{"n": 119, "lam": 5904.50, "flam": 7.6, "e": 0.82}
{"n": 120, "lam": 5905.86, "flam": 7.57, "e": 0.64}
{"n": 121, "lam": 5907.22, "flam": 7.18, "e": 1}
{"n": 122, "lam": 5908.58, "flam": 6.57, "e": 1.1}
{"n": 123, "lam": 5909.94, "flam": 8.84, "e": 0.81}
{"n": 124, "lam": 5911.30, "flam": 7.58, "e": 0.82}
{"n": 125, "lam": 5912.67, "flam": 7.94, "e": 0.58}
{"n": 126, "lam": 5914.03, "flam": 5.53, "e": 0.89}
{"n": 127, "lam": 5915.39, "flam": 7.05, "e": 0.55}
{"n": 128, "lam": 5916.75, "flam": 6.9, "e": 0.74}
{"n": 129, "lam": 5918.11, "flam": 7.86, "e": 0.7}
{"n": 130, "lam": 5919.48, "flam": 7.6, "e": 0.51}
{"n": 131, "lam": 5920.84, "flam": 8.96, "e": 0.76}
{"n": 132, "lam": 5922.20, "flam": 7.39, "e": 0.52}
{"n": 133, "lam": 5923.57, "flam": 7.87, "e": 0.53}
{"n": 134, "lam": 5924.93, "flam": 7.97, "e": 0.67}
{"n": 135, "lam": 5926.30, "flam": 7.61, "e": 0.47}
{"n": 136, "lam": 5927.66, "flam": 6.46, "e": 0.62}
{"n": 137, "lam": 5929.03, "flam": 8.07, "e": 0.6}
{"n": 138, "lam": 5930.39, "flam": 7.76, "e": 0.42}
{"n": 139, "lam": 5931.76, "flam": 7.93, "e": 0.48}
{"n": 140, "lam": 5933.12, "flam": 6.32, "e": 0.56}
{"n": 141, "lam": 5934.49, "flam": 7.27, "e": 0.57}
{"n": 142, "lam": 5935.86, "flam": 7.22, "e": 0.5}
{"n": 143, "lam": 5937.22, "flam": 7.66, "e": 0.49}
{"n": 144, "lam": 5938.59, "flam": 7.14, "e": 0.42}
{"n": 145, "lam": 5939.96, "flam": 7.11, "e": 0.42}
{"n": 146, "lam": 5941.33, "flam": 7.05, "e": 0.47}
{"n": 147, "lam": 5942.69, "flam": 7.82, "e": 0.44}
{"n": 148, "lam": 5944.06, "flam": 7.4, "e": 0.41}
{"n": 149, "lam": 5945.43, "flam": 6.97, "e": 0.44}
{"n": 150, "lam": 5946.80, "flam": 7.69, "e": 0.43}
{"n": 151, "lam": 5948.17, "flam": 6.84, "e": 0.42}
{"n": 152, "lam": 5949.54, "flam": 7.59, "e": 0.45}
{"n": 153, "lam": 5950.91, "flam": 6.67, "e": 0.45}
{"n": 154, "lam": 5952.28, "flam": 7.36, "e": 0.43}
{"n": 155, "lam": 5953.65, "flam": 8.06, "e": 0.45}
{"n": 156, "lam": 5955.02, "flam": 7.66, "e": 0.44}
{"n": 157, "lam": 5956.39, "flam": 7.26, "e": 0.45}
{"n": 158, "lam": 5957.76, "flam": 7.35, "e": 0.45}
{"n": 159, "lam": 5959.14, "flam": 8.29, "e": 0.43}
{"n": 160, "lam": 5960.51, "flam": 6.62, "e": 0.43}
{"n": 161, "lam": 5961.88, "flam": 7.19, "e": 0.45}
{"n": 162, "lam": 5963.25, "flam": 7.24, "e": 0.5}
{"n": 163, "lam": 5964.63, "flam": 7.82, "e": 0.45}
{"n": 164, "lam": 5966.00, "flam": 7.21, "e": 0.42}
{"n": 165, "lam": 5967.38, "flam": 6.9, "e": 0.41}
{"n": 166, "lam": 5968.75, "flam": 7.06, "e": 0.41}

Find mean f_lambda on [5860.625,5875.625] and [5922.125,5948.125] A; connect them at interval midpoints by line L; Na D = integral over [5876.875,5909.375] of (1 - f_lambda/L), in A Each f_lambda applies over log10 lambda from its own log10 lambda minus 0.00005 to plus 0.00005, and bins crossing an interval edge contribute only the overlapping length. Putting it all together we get 1.4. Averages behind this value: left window 8.22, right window 7.39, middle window 7.58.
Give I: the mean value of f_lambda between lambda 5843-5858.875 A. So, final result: 7.5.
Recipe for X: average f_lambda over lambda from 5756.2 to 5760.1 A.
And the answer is 8.32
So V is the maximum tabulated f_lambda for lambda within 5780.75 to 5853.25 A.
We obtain 9.82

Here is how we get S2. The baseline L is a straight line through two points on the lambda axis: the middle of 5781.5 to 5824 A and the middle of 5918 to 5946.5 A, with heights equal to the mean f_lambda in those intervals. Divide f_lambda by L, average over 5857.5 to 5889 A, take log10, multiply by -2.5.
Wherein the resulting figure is -0.04 mag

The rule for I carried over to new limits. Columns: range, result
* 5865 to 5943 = 7.66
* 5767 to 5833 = 7.92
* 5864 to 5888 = 8.08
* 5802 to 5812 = 7.45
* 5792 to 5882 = 7.89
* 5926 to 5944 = 7.34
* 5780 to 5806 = 8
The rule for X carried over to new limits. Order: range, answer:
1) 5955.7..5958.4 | 7.31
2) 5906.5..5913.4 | 7.6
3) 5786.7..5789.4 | 7.72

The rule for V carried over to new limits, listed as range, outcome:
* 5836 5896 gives 10.7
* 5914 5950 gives 8.96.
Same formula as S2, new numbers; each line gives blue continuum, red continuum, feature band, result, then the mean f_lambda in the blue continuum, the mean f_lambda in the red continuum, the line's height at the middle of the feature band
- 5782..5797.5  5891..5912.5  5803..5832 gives 0.02 mag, 8.17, 7.65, 8.04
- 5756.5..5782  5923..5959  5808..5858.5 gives -0.02 mag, 7.79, 7.4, 7.64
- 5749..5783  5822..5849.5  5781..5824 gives -0.01 mag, 7.9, 7.84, 7.87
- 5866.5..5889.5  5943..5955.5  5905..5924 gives 0.03 mag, 8.02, 7.37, 7.68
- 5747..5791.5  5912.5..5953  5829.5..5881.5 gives -0.03 mag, 7.99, 7.36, 7.66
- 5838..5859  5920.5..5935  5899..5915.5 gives 0.03 mag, 7.52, 7.57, 7.56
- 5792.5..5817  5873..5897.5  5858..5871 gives 0.01 mag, 7.63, 8.01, 7.91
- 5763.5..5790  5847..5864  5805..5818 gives 0.02 mag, 7.92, 7.56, 7.76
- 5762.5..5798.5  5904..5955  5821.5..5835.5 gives -0.04 mag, 7.88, 7.42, 7.73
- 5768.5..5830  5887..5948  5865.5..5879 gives -0.11 mag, 7.94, 7.46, 7.65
